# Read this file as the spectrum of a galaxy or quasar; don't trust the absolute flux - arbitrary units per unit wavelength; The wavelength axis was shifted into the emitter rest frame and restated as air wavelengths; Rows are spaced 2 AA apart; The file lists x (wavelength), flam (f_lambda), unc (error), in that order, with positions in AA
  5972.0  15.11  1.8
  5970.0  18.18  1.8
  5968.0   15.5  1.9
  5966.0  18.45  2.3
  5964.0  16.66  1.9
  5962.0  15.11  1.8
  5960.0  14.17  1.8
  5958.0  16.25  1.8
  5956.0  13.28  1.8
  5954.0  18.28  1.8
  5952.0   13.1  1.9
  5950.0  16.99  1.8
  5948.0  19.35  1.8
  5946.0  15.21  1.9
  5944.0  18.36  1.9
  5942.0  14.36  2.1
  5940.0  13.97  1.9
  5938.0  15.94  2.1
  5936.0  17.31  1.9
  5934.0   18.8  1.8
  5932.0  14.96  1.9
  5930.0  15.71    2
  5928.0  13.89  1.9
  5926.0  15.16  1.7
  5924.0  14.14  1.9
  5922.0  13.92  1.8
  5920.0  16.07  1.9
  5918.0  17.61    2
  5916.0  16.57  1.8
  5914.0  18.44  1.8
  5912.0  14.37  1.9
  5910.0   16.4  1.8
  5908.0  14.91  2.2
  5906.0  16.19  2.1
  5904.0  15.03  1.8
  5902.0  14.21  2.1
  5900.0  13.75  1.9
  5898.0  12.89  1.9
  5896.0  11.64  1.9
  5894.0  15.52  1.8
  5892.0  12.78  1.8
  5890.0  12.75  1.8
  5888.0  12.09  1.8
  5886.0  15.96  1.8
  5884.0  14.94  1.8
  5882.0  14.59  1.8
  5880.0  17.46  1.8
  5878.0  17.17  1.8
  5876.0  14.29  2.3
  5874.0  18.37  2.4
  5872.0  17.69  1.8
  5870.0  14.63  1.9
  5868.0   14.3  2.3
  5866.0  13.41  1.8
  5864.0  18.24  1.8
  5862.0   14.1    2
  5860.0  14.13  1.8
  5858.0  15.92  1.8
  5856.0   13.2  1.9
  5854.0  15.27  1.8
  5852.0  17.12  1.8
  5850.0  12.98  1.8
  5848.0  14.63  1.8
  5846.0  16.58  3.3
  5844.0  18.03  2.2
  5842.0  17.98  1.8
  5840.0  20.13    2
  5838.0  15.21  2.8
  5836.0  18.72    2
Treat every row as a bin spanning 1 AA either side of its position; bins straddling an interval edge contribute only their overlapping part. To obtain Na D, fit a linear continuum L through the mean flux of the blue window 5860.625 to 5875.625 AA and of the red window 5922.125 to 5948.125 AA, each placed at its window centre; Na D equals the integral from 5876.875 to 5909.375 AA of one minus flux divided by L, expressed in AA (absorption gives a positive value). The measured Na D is 2.5 AA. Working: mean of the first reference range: 15.7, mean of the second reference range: 15.8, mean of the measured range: 14.5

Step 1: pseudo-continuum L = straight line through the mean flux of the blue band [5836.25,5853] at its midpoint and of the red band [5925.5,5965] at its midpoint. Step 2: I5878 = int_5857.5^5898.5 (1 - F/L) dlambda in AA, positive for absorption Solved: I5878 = 3.7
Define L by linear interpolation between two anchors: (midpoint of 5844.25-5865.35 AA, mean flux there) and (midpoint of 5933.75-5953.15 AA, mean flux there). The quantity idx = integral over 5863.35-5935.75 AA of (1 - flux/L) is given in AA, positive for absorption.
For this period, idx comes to 2.4 AA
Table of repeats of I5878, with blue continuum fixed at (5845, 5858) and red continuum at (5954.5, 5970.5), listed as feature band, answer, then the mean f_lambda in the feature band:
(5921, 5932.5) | 0.8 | 14.6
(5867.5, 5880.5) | -0.9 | 16.3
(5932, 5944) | -0.3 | 16.2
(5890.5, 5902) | 1.5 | 13.4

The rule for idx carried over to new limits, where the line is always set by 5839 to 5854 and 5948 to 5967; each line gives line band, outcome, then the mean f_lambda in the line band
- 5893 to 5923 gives 2.1 AA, 15.2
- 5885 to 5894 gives 1.5 AA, 13.6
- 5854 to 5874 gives 1.6 AA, 15.2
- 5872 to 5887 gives 0.2 AA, 16.2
